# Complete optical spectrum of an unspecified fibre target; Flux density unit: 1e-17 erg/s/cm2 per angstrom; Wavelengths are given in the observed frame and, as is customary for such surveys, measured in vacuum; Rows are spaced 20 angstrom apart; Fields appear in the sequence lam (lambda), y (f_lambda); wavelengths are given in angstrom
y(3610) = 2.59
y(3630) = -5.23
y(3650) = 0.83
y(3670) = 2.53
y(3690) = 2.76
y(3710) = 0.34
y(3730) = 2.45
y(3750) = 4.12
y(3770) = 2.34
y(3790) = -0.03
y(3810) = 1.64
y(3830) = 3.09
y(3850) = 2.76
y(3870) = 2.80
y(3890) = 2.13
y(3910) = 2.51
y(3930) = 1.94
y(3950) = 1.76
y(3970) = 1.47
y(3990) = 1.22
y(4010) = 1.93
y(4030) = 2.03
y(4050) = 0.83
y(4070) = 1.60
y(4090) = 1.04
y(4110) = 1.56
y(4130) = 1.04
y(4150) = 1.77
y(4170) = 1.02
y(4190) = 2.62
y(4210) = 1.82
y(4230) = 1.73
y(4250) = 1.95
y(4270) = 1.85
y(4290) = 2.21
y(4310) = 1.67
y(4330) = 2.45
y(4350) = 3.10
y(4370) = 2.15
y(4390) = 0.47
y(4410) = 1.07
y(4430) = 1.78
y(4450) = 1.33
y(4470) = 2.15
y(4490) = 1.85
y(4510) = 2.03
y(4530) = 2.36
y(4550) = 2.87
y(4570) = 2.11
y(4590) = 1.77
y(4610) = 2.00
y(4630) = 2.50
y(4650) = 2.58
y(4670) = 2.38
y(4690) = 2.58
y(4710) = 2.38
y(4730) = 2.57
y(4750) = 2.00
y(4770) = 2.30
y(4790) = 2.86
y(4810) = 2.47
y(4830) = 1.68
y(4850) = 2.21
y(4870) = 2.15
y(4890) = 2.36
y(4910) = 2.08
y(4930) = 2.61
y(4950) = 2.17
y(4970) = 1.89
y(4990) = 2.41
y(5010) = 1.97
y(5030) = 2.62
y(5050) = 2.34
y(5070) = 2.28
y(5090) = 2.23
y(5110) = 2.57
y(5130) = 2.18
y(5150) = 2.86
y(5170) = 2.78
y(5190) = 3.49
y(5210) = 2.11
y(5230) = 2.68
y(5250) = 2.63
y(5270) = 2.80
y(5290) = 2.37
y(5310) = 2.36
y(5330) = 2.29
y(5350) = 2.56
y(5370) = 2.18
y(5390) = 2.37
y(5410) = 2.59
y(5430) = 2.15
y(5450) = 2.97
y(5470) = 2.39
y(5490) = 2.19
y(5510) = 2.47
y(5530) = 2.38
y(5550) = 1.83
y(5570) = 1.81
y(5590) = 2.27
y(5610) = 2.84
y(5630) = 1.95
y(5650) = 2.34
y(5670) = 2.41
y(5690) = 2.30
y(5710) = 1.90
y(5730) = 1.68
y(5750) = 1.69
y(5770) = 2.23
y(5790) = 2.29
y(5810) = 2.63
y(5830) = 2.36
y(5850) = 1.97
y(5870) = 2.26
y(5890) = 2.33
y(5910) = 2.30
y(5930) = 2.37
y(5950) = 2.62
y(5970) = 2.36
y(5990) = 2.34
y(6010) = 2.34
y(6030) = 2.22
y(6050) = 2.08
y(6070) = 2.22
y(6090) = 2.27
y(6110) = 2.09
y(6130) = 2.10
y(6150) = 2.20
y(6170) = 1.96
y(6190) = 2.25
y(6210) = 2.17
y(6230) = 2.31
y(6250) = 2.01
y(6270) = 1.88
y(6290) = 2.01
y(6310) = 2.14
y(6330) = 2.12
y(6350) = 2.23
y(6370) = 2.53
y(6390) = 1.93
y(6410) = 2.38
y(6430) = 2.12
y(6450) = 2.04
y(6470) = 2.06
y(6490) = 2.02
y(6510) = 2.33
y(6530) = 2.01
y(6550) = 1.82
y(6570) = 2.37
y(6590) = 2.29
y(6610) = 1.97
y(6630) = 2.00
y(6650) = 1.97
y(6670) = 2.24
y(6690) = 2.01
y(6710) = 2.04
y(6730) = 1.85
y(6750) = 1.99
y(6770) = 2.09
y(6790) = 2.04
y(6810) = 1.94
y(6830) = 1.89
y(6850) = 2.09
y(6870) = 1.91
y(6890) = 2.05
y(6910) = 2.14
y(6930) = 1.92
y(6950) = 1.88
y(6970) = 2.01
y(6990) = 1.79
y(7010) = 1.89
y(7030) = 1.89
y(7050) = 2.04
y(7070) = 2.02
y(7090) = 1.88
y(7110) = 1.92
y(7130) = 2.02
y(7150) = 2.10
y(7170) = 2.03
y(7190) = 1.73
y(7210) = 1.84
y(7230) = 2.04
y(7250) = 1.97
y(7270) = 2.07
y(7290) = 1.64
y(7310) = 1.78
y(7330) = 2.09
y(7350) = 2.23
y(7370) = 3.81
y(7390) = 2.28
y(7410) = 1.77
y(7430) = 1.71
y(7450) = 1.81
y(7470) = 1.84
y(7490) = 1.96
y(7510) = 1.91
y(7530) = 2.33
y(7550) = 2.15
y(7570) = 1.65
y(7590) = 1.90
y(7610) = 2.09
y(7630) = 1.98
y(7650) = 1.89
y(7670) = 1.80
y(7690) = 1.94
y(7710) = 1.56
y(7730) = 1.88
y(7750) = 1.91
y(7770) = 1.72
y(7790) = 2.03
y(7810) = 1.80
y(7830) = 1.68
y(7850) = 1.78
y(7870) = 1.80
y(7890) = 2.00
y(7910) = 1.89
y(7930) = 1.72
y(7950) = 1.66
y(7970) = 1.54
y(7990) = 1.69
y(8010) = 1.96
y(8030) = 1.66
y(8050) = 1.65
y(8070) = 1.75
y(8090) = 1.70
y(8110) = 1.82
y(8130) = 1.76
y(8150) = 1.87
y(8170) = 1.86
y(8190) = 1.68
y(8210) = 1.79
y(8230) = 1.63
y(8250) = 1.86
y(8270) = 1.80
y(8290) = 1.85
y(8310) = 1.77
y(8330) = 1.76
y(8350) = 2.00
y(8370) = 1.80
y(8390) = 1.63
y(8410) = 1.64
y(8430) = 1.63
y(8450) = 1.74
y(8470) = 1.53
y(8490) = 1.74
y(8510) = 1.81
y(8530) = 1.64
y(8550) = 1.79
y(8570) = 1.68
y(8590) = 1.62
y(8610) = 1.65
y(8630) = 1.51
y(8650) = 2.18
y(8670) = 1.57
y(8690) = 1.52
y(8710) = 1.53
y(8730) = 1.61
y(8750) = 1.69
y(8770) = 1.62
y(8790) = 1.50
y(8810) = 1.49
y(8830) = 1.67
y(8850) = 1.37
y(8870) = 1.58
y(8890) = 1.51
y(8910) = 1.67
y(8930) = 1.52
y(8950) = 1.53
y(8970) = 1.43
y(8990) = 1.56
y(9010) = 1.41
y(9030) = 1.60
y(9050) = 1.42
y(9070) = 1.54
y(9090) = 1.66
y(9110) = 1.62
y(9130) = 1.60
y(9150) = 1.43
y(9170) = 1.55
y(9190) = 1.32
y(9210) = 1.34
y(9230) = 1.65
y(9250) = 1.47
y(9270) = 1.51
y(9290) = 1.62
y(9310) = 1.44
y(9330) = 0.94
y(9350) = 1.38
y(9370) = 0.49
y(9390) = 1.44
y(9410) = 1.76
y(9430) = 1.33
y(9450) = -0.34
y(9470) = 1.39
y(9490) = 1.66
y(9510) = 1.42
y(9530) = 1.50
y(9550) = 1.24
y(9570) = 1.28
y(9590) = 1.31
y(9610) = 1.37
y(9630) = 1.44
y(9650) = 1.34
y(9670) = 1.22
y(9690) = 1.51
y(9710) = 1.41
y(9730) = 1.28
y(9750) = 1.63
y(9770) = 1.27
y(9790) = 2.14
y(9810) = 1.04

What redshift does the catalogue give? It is 0.121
